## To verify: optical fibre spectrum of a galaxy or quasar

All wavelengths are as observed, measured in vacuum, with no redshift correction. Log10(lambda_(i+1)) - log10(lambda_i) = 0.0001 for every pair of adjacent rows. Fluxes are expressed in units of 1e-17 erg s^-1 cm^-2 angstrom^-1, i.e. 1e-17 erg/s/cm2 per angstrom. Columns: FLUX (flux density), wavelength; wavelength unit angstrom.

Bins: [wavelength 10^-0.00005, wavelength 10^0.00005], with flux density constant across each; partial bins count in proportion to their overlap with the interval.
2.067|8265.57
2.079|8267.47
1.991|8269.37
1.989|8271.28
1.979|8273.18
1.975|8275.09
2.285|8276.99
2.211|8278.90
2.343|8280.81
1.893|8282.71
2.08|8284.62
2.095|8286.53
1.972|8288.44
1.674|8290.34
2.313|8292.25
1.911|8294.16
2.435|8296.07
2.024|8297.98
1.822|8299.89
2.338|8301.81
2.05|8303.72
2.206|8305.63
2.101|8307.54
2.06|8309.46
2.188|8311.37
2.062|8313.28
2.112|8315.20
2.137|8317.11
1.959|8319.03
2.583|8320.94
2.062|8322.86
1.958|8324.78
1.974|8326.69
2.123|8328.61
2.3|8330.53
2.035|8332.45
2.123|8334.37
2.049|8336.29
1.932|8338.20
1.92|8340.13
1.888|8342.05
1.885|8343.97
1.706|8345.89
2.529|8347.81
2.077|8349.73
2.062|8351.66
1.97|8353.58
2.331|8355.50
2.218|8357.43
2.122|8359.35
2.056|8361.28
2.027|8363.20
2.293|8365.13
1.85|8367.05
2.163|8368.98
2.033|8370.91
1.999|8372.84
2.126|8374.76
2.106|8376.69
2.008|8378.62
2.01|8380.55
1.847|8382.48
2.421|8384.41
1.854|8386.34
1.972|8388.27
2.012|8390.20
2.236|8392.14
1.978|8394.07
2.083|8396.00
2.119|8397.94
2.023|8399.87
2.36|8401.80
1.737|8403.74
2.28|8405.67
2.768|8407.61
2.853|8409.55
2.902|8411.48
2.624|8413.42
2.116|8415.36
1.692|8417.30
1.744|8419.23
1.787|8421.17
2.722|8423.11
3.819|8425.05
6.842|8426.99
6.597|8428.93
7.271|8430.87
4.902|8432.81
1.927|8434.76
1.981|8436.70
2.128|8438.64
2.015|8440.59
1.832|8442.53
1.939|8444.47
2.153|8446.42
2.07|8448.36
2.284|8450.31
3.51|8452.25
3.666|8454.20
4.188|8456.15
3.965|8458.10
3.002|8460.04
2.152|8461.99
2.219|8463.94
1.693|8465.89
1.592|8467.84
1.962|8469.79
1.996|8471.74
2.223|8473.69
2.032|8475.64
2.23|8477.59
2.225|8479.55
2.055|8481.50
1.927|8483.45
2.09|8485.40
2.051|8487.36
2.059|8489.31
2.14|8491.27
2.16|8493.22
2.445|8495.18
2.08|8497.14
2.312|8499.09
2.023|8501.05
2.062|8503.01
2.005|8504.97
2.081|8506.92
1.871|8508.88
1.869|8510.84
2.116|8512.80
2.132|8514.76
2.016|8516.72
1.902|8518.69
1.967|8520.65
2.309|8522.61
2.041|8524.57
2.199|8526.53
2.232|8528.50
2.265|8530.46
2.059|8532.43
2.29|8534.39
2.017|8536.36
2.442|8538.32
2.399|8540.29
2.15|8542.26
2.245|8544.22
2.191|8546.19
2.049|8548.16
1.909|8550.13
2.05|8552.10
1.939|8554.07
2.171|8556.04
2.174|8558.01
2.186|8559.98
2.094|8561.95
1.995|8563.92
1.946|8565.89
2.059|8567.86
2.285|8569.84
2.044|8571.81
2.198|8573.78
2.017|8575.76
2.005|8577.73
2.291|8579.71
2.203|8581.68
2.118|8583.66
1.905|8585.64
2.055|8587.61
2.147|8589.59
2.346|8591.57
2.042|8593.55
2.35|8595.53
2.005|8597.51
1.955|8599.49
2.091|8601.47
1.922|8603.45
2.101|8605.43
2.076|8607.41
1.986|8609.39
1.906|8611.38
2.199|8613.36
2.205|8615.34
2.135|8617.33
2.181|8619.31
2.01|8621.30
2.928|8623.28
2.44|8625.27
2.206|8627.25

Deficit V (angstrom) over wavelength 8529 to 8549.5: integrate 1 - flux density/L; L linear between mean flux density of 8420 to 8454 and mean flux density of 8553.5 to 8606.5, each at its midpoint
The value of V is 1.9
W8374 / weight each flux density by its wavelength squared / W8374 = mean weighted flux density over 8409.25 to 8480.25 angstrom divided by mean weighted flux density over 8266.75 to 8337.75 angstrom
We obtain 1.40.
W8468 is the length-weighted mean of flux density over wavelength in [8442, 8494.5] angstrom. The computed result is 2.35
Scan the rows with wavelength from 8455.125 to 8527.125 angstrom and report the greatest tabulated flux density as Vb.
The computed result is 4.188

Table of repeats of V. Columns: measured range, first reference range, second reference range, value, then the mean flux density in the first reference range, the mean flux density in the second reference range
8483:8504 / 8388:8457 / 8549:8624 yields 3.2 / 2.82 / 2.11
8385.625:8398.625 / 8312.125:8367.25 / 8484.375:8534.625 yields 0.3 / 2.08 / 2.1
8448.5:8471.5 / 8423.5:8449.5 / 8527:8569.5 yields 3.6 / 3.47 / 2.14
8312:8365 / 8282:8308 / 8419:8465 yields 7.0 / 2.07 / 3.22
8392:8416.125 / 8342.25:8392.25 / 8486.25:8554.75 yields -2.8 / 2.07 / 2.12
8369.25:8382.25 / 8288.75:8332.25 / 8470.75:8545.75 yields 0.4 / 2.11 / 2.12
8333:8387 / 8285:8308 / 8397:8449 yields 9.0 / 2.08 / 2.87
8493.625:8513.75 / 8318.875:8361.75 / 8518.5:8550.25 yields 0.6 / 2.08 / 2.17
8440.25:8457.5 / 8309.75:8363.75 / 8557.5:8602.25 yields -4.8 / 2.09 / 2.11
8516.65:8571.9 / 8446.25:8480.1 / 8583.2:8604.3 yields 3.0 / 2.52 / 2.09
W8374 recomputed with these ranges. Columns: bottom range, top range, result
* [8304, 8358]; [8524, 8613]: 1.07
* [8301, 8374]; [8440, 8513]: 1.12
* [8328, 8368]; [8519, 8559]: 1.09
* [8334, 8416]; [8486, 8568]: 1.03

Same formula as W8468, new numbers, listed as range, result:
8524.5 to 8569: 2.14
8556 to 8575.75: 2.11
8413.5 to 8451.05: 3.04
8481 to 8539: 2.11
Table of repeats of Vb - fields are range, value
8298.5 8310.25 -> 2.338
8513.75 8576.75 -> 2.442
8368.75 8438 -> 7.271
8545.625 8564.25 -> 2.191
